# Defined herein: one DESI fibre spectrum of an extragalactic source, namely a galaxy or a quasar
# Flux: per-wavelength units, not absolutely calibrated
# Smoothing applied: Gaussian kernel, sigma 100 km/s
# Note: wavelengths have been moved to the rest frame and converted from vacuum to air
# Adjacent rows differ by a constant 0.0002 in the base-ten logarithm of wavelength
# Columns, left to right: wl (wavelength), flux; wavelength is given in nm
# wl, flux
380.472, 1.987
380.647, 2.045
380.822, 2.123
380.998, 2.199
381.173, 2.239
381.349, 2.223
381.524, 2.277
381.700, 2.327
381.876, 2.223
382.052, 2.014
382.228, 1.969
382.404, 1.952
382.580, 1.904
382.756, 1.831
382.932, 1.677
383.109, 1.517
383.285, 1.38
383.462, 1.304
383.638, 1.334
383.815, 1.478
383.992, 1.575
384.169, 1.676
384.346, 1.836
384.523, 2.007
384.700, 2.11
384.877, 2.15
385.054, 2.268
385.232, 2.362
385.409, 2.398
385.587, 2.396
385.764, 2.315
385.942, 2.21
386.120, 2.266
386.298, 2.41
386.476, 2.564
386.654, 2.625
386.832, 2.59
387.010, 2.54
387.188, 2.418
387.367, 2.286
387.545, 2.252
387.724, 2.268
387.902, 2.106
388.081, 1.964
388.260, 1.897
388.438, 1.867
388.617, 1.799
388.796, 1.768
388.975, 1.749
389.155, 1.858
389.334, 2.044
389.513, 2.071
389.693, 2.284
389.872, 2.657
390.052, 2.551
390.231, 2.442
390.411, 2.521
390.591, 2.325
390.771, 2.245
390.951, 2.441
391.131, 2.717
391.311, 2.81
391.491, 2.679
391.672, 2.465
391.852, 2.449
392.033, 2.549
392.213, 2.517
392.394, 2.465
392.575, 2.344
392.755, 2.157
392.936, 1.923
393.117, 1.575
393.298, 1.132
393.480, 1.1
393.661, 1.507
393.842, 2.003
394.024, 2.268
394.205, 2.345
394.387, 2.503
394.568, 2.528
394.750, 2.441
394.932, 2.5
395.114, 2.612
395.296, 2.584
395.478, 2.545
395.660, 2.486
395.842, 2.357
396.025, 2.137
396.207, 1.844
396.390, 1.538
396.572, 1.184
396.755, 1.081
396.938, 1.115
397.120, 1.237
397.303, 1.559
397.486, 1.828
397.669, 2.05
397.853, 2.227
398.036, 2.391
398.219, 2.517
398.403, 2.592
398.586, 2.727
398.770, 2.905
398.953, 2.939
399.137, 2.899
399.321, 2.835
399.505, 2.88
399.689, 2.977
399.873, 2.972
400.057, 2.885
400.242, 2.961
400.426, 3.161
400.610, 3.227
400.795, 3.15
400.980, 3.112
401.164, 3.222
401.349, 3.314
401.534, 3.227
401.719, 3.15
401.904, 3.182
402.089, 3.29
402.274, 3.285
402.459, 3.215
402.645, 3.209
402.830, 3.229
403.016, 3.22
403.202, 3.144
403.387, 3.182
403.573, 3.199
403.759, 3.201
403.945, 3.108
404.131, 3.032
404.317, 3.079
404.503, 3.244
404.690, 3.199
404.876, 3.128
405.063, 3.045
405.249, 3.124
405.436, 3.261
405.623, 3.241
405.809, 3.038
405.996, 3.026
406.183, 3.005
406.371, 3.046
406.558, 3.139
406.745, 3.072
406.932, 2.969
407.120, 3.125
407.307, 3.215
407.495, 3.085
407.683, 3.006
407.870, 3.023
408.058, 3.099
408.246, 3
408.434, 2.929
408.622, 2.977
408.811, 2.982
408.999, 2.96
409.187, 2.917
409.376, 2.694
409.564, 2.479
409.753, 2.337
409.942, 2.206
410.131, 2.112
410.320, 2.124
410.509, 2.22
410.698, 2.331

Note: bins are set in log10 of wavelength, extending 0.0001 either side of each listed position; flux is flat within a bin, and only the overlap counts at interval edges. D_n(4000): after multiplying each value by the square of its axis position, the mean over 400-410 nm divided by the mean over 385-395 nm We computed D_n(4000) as 1.47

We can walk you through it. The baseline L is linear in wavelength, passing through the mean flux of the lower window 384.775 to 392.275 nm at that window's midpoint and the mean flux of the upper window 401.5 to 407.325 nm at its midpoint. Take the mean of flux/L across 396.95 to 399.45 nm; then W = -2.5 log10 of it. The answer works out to 0.21 mag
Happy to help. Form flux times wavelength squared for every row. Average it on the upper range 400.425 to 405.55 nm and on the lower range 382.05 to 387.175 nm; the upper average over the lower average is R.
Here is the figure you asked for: 1.72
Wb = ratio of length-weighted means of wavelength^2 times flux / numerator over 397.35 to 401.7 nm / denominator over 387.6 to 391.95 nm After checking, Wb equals 1.3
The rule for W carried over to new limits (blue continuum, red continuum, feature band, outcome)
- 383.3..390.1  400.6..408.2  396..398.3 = 0.49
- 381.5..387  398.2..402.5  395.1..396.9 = 0.36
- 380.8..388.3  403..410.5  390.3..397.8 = 0.16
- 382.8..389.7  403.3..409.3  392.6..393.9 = 0.40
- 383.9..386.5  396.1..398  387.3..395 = -0.17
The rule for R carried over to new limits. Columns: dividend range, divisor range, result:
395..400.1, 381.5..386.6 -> 1.23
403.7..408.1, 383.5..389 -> 1.62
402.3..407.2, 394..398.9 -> 1.52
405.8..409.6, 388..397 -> 1.51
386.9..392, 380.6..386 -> 1.19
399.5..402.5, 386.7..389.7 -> 1.59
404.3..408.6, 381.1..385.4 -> 1.82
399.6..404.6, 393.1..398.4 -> 1.64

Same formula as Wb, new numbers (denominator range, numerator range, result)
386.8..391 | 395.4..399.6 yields 1.03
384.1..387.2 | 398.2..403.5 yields 1.45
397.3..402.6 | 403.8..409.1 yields 1.10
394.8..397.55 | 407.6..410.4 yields 1.52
